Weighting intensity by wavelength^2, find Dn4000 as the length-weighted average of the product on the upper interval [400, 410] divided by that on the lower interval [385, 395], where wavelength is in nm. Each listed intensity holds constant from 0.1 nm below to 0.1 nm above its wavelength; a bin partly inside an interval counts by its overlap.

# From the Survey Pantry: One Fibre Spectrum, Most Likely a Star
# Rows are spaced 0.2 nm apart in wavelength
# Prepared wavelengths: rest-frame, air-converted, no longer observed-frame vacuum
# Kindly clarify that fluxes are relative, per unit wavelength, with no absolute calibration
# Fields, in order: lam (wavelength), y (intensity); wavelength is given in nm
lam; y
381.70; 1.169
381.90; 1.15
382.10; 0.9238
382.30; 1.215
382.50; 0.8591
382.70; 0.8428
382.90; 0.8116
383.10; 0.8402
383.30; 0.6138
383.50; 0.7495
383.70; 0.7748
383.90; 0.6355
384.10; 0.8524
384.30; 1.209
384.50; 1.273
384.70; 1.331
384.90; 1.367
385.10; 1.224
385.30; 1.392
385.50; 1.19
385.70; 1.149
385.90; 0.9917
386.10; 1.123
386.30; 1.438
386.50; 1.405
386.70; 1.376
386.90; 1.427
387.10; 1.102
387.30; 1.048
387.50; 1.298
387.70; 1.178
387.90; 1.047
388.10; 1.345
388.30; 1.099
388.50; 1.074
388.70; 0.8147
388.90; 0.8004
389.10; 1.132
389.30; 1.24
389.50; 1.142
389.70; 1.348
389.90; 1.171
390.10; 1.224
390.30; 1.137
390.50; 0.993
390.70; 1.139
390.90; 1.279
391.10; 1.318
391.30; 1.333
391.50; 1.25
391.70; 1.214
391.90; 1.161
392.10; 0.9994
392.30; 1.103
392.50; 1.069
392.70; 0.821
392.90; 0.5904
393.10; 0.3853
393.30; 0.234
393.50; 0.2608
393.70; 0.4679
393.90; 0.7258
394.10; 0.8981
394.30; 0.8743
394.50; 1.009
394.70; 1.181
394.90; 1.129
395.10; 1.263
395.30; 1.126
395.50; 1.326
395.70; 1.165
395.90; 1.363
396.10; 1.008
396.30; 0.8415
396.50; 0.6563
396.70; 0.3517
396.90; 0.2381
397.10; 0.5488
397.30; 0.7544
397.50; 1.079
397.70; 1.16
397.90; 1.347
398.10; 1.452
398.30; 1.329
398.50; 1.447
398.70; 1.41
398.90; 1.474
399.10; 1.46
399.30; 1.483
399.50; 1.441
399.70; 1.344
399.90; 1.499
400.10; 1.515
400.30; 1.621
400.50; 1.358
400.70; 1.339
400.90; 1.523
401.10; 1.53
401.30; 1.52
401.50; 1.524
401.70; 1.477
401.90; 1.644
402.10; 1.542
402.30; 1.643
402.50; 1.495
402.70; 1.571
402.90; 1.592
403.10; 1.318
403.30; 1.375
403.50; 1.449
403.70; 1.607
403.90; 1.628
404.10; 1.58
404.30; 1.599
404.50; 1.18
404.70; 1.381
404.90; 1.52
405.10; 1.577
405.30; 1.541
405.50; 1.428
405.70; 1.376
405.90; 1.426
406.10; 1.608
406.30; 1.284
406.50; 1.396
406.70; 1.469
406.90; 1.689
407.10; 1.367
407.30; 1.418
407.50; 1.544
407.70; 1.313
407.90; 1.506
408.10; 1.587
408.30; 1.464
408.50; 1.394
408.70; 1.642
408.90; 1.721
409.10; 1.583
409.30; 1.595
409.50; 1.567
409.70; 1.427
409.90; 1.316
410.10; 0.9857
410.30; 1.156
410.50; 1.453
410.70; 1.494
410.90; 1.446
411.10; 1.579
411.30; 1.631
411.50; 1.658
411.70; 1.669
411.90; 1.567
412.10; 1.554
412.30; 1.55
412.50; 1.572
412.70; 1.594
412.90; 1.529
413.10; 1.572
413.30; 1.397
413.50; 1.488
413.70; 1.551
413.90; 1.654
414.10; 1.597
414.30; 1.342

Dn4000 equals 1.51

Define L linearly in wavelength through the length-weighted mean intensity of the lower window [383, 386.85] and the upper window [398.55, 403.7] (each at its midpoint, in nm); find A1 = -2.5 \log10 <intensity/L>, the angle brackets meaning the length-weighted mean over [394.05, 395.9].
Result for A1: 0.19 mag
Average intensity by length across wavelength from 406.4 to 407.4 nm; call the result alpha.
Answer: 1.47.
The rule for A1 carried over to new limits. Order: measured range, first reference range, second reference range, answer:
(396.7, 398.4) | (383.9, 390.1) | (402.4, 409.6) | 0.39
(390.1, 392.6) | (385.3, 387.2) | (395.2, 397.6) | -0.10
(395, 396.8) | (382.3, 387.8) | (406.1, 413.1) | 0.25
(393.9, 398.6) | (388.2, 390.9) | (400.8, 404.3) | 0.29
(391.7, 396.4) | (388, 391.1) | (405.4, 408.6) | 0.31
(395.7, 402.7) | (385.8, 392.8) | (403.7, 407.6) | 0.07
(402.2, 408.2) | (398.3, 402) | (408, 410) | 0.02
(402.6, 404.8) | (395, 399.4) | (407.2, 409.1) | -0.10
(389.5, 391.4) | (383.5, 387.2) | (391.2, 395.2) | -0.22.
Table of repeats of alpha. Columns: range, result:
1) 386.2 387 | 1.41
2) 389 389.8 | 1.22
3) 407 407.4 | 1.39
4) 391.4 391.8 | 1.23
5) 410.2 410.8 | 1.37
